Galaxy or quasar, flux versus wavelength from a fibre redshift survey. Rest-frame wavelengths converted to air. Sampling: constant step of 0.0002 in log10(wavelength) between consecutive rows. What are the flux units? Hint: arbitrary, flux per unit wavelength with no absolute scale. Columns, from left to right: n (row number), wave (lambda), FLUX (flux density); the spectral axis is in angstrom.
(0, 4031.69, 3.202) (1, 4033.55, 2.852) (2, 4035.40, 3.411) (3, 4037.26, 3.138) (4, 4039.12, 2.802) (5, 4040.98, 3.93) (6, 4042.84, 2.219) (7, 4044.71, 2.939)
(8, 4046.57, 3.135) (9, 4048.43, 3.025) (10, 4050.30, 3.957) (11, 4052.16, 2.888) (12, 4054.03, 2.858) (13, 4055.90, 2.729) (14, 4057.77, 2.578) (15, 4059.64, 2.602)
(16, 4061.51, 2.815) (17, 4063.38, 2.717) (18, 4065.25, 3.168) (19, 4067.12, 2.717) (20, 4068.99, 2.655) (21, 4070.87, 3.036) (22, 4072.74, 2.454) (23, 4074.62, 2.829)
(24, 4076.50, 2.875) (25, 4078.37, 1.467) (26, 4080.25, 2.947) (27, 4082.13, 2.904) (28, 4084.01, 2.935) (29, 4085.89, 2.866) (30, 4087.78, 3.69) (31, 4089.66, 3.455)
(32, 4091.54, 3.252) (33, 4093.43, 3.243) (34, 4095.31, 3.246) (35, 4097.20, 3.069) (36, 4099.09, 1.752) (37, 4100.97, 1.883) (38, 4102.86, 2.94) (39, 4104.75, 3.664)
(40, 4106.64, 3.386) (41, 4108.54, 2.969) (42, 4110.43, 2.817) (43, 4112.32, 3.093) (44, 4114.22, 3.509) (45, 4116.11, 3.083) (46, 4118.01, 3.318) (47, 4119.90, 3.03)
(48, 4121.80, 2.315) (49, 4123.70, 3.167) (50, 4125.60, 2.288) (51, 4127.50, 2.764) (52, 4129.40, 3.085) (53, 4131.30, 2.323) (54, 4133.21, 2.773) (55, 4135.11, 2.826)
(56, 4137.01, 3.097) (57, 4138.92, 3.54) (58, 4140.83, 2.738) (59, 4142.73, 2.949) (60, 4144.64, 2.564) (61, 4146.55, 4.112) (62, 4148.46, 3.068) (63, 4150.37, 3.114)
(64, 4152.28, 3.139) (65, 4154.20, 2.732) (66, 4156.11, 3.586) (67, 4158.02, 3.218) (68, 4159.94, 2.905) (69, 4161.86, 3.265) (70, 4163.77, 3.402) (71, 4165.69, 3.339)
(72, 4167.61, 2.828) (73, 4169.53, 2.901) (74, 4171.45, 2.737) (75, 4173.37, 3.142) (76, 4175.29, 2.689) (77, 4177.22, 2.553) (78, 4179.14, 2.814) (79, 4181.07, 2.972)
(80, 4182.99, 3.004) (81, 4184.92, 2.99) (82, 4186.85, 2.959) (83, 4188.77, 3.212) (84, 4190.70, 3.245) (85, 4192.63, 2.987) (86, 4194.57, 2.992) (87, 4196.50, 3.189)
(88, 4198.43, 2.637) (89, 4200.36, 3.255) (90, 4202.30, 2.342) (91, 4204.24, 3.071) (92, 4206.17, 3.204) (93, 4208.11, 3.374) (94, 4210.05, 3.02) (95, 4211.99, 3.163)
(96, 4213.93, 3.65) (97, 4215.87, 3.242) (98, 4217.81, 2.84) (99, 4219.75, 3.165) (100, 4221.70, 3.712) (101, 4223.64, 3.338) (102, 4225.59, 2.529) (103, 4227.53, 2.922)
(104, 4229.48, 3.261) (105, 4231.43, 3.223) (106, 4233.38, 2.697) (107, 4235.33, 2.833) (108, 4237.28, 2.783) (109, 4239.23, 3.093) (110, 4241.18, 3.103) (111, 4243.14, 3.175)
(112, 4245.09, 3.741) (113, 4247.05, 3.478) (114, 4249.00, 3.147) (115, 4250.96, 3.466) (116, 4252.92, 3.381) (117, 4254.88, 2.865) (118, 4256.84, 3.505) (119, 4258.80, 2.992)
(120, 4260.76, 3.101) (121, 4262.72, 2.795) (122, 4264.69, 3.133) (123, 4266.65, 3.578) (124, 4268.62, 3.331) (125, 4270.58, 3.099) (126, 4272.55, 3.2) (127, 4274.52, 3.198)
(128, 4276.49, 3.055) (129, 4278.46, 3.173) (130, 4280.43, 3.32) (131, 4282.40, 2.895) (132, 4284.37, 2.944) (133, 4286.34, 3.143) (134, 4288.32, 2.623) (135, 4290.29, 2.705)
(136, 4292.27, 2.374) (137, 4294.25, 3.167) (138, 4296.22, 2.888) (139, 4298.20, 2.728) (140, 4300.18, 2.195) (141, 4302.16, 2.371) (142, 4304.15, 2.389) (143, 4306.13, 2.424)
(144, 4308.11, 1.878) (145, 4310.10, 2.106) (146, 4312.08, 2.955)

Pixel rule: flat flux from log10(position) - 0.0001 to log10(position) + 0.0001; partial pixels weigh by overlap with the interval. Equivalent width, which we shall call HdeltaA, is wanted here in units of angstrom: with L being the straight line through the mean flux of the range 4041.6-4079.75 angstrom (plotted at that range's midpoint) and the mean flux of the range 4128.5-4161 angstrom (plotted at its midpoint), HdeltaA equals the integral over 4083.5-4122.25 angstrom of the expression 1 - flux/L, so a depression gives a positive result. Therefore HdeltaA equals -1.5 angstrom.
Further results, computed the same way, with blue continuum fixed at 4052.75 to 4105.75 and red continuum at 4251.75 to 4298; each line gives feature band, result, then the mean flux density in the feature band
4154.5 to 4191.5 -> -1.1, 3.03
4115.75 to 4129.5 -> 0.1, 2.86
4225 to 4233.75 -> 0.1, 2.96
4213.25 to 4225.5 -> -1.1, 3.26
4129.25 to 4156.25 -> -1.1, 3.03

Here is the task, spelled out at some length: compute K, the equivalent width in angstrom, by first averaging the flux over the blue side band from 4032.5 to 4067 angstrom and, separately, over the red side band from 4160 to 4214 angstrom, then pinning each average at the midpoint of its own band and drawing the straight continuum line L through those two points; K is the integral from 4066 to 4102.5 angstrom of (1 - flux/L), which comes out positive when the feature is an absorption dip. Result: 2.2 angstrom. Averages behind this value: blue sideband 2.98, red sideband 3.02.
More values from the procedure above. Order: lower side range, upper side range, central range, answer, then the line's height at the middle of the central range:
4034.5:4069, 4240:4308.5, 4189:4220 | -1.03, 2.99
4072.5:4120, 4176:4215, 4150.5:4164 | -0.72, 3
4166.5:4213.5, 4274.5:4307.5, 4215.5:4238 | -1.06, 2.91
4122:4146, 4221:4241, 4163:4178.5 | -0.12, 2.92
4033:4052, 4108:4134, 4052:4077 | 2.40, 3.07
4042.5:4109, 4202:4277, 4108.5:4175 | -0.46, 3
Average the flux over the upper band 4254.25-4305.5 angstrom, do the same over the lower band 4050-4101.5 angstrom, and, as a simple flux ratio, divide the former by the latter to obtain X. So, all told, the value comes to 1.04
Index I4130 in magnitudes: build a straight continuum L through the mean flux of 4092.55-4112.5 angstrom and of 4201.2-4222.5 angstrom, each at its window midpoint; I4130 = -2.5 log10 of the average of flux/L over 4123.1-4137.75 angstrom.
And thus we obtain 0.073 mag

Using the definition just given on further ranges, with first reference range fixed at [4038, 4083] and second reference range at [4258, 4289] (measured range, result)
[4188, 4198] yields -0.03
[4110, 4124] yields -0.05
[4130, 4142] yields 0.02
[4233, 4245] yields 0.02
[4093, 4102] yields 0.11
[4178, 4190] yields 0.00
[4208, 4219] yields -0.06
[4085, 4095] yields -0.15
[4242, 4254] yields -0.11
